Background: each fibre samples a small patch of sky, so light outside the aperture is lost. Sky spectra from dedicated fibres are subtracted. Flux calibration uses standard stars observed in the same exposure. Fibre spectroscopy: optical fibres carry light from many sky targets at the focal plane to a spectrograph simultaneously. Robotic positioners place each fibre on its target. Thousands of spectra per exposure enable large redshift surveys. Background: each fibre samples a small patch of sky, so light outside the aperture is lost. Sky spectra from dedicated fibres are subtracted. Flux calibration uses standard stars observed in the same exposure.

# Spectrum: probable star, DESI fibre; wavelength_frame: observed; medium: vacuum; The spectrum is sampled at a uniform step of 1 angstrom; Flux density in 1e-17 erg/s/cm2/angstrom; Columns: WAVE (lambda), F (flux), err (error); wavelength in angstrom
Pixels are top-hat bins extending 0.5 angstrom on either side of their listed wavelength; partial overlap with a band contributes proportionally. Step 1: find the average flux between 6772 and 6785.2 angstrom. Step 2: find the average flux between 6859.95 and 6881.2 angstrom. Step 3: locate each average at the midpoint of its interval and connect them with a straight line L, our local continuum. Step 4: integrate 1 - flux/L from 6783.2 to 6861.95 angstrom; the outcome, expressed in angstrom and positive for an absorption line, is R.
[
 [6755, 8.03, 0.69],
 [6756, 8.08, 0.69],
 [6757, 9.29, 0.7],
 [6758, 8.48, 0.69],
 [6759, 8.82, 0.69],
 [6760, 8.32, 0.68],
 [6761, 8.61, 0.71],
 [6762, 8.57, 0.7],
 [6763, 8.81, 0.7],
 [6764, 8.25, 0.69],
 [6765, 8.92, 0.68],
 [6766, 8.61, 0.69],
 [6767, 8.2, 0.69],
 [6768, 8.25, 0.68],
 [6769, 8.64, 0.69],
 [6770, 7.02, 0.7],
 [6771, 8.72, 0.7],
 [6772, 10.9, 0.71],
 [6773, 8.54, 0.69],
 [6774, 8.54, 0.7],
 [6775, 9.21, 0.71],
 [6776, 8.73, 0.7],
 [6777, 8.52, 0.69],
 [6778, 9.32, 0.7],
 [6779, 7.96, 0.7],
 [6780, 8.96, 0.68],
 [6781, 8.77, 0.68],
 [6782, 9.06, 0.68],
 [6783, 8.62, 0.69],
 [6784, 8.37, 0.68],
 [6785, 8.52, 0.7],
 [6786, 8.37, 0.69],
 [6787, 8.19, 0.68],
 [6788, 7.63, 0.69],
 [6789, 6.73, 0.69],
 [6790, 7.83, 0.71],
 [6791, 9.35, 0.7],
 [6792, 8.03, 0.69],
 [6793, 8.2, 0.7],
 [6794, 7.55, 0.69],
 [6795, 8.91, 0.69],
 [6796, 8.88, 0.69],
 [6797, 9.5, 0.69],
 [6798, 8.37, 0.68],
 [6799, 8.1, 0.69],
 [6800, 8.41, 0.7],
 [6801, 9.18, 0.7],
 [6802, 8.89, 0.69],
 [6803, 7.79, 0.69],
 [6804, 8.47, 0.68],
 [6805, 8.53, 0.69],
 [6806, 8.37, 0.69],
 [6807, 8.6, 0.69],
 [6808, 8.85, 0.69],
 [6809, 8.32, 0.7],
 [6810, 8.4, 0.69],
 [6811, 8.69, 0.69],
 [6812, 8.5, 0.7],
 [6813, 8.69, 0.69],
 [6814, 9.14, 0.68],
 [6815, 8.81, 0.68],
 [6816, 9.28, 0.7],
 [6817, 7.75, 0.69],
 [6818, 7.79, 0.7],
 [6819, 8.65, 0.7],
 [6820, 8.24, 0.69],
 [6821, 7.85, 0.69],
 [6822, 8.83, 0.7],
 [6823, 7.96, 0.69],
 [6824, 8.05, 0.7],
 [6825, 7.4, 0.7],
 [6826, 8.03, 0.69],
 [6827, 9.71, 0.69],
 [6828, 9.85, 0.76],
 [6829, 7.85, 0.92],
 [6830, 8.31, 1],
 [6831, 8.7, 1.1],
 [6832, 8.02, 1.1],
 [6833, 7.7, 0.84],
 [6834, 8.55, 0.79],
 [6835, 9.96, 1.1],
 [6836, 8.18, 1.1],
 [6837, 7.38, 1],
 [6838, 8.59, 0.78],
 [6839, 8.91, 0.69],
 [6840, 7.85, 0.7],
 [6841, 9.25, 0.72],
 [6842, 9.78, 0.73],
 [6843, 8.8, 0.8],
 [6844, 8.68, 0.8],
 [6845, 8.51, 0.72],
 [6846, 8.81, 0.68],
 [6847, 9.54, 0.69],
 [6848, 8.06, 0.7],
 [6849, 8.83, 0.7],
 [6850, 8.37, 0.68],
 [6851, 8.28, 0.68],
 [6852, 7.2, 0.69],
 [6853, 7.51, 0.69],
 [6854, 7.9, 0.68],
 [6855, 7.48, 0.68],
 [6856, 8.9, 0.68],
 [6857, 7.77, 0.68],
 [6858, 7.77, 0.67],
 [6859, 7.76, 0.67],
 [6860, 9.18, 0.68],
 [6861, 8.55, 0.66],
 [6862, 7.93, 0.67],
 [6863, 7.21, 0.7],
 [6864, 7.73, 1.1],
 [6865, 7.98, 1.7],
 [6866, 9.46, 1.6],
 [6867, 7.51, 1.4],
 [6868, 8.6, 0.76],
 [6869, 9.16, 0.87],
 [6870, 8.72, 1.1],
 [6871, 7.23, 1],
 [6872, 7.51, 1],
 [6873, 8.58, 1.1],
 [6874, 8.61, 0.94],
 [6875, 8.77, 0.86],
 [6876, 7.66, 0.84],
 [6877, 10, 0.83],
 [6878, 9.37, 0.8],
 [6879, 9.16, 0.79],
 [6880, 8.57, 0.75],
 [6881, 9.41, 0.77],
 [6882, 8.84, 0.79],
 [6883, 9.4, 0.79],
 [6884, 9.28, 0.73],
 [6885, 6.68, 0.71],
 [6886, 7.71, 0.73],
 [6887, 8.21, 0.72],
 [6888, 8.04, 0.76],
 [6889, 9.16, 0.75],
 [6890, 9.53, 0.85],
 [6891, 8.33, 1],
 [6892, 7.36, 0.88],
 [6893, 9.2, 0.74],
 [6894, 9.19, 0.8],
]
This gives 2.0 angstrom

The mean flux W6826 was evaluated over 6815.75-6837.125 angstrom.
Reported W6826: 8.37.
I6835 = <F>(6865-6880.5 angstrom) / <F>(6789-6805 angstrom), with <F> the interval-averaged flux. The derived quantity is 1.02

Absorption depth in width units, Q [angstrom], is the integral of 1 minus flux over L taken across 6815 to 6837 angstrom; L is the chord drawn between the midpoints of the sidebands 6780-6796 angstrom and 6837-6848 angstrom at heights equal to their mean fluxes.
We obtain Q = 0.6 angstrom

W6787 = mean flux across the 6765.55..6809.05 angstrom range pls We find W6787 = 8.51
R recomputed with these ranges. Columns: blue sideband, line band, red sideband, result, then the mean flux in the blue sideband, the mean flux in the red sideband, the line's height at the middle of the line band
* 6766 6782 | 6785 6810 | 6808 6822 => 0.6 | 8.69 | 8.5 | 8.58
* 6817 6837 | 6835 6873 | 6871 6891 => 0.7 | 8.36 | 8.61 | 8.49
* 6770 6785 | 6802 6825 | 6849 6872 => 0.2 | 8.8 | 8.1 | 8.5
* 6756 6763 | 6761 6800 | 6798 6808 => 0.3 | 8.65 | 8.5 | 8.57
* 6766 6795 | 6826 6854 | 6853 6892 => -0.4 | 8.47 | 8.39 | 8.41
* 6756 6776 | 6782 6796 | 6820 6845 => 0.6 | 8.66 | 8.5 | 8.6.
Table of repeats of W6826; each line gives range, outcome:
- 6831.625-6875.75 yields 8.34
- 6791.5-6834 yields 8.46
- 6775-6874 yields 8.41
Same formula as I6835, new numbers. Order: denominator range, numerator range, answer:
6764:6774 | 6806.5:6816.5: 1.01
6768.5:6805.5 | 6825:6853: 1.00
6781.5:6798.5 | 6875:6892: 1.04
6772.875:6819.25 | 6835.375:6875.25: 0.98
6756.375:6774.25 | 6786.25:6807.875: 0.97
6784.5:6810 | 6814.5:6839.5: 1.00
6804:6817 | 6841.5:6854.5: 0.98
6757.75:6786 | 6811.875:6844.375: 0.98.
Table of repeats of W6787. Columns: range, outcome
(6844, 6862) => 8.26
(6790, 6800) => 8.5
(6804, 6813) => 8.54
